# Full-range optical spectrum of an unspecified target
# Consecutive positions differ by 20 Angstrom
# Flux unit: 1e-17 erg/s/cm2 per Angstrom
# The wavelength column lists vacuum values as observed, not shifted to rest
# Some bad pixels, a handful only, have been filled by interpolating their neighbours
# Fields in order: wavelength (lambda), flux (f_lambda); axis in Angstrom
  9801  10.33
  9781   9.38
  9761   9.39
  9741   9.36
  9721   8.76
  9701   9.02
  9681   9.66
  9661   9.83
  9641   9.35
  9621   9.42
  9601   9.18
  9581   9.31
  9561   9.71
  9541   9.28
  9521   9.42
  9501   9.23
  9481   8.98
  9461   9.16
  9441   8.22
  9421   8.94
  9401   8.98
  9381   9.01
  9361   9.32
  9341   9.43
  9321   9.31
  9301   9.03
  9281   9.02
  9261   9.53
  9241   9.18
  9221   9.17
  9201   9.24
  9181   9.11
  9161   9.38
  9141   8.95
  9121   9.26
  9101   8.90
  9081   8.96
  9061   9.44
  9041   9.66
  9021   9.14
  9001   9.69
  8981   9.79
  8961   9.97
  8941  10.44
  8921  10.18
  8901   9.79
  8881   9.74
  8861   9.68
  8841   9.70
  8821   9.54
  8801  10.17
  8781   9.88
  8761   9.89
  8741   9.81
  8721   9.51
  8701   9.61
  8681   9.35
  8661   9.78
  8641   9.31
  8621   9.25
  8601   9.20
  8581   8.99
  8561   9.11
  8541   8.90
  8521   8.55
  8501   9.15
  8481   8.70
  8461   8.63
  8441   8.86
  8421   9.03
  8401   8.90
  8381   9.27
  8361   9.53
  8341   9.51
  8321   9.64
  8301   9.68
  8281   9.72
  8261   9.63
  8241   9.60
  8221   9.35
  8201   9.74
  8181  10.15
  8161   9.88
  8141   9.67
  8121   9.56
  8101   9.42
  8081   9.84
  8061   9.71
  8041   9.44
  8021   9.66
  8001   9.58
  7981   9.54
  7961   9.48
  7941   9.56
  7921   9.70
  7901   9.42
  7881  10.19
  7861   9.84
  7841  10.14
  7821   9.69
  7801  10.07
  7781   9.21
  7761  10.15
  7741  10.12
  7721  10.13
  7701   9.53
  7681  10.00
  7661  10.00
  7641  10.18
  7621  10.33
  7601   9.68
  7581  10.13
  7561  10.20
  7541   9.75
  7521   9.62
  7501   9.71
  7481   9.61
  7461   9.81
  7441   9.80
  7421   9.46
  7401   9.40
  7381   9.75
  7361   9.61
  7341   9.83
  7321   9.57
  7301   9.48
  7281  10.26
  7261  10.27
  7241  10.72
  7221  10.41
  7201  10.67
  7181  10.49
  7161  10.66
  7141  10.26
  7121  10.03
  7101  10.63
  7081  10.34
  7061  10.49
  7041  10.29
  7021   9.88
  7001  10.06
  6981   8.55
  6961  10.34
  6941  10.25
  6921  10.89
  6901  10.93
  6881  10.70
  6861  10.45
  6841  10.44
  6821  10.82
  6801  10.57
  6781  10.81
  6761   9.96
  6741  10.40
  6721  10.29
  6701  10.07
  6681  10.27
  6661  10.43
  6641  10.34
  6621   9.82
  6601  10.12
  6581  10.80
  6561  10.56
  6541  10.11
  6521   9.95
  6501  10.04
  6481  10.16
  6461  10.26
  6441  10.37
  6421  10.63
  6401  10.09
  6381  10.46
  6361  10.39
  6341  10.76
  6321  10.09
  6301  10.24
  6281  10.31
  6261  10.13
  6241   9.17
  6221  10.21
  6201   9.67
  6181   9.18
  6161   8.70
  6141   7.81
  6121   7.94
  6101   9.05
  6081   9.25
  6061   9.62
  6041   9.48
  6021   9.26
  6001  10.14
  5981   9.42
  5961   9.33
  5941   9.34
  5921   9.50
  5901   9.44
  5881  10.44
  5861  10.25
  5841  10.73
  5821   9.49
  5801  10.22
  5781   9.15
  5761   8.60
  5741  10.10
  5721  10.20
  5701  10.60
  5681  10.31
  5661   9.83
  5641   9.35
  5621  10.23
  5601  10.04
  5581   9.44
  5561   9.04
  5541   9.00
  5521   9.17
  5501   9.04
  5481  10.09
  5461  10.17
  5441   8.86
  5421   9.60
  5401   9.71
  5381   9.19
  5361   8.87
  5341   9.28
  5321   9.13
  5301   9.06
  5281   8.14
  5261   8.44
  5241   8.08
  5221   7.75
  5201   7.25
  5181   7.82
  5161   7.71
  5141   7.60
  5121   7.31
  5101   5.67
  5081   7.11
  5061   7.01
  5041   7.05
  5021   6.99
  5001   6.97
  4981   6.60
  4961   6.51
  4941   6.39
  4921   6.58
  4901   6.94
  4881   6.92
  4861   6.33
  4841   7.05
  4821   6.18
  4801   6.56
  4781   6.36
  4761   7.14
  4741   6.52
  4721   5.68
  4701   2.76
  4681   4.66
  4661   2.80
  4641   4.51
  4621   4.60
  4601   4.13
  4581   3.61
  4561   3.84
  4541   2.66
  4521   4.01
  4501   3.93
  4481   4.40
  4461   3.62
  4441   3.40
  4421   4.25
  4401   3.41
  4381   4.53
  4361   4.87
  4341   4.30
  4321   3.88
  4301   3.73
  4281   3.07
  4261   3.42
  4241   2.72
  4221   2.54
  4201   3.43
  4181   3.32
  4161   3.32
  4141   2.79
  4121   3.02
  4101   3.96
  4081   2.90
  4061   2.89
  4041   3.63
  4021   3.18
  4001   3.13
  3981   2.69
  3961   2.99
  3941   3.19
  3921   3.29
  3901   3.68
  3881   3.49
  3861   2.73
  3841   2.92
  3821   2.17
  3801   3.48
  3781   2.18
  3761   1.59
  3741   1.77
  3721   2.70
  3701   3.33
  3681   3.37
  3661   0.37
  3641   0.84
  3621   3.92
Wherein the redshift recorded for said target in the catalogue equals 0.18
